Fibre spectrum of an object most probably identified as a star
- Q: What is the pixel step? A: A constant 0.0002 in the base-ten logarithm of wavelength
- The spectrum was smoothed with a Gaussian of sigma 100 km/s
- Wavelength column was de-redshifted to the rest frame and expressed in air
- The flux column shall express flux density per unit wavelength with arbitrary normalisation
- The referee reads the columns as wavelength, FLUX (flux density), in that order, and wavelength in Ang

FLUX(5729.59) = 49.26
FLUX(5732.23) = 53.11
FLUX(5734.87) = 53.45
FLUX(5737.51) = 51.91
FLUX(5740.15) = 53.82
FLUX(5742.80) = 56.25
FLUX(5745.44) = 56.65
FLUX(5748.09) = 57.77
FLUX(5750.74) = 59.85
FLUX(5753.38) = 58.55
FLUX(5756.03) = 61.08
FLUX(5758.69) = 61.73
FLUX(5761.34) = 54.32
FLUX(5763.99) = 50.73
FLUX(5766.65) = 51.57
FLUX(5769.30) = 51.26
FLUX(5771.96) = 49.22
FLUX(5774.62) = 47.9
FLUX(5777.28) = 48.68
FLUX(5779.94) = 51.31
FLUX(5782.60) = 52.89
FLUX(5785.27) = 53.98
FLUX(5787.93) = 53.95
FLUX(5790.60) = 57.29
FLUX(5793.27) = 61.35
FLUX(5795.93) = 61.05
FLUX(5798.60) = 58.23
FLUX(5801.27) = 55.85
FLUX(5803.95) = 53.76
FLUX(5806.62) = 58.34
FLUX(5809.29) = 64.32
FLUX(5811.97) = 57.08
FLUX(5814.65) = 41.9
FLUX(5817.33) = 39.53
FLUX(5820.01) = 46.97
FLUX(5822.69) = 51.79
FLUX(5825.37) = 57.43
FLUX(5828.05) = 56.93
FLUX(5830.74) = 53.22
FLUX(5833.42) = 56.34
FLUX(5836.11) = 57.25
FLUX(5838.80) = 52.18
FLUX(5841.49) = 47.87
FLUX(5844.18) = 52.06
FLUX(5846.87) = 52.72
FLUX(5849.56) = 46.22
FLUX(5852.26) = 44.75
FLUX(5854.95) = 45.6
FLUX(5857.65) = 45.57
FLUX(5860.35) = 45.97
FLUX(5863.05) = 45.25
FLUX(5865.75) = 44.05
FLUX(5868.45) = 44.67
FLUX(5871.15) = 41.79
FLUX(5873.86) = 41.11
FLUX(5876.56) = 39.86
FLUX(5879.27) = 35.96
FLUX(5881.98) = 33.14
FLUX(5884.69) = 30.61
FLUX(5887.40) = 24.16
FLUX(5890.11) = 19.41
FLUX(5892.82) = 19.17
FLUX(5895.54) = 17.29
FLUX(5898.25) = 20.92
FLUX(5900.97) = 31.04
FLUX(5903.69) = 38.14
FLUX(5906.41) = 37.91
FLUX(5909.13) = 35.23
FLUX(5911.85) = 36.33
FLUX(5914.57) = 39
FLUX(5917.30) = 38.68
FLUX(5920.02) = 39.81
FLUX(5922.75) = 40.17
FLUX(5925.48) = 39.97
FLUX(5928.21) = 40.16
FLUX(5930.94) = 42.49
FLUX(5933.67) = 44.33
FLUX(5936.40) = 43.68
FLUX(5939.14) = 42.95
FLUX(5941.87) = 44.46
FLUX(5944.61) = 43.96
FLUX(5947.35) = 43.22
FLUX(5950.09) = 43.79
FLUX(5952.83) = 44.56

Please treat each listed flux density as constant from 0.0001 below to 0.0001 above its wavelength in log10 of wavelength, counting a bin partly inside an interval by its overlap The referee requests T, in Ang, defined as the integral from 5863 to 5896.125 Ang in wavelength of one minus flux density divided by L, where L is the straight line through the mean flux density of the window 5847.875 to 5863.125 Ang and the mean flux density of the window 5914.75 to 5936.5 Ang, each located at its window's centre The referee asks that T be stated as 8.1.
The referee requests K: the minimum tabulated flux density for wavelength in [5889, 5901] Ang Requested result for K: 17.29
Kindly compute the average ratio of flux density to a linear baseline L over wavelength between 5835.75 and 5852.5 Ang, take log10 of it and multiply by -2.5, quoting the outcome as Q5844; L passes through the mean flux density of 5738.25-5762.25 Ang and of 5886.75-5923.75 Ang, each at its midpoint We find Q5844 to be -0.20 mag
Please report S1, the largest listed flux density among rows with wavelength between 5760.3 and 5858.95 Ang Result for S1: 64.32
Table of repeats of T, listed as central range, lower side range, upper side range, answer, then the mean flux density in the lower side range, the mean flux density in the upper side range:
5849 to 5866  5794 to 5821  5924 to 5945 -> 1.42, 54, 42.7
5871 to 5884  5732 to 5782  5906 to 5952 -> 2.12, 54.2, 41.1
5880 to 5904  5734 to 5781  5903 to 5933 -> 9.13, 54.2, 39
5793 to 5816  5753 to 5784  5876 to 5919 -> -4.75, 53.1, 31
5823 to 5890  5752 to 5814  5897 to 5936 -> 1.05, 55.3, 37.7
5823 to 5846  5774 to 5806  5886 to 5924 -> -4.15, 54.9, 31.2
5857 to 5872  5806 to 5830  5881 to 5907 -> -3.20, 52.5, 26.8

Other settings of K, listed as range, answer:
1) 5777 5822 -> 39.53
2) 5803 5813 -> 53.76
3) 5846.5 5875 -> 41.11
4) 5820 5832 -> 46.97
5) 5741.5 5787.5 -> 47.9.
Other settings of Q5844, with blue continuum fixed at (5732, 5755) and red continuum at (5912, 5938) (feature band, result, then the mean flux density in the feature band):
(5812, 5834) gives -0.033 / 50.7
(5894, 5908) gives 0.417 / 29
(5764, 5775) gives 0.073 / 50.2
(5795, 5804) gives -0.125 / 57.5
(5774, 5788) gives 0.028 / 51.4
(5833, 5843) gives -0.109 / 53.1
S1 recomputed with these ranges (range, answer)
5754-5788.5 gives 61.73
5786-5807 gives 61.35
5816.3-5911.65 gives 57.43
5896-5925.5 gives 40.17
